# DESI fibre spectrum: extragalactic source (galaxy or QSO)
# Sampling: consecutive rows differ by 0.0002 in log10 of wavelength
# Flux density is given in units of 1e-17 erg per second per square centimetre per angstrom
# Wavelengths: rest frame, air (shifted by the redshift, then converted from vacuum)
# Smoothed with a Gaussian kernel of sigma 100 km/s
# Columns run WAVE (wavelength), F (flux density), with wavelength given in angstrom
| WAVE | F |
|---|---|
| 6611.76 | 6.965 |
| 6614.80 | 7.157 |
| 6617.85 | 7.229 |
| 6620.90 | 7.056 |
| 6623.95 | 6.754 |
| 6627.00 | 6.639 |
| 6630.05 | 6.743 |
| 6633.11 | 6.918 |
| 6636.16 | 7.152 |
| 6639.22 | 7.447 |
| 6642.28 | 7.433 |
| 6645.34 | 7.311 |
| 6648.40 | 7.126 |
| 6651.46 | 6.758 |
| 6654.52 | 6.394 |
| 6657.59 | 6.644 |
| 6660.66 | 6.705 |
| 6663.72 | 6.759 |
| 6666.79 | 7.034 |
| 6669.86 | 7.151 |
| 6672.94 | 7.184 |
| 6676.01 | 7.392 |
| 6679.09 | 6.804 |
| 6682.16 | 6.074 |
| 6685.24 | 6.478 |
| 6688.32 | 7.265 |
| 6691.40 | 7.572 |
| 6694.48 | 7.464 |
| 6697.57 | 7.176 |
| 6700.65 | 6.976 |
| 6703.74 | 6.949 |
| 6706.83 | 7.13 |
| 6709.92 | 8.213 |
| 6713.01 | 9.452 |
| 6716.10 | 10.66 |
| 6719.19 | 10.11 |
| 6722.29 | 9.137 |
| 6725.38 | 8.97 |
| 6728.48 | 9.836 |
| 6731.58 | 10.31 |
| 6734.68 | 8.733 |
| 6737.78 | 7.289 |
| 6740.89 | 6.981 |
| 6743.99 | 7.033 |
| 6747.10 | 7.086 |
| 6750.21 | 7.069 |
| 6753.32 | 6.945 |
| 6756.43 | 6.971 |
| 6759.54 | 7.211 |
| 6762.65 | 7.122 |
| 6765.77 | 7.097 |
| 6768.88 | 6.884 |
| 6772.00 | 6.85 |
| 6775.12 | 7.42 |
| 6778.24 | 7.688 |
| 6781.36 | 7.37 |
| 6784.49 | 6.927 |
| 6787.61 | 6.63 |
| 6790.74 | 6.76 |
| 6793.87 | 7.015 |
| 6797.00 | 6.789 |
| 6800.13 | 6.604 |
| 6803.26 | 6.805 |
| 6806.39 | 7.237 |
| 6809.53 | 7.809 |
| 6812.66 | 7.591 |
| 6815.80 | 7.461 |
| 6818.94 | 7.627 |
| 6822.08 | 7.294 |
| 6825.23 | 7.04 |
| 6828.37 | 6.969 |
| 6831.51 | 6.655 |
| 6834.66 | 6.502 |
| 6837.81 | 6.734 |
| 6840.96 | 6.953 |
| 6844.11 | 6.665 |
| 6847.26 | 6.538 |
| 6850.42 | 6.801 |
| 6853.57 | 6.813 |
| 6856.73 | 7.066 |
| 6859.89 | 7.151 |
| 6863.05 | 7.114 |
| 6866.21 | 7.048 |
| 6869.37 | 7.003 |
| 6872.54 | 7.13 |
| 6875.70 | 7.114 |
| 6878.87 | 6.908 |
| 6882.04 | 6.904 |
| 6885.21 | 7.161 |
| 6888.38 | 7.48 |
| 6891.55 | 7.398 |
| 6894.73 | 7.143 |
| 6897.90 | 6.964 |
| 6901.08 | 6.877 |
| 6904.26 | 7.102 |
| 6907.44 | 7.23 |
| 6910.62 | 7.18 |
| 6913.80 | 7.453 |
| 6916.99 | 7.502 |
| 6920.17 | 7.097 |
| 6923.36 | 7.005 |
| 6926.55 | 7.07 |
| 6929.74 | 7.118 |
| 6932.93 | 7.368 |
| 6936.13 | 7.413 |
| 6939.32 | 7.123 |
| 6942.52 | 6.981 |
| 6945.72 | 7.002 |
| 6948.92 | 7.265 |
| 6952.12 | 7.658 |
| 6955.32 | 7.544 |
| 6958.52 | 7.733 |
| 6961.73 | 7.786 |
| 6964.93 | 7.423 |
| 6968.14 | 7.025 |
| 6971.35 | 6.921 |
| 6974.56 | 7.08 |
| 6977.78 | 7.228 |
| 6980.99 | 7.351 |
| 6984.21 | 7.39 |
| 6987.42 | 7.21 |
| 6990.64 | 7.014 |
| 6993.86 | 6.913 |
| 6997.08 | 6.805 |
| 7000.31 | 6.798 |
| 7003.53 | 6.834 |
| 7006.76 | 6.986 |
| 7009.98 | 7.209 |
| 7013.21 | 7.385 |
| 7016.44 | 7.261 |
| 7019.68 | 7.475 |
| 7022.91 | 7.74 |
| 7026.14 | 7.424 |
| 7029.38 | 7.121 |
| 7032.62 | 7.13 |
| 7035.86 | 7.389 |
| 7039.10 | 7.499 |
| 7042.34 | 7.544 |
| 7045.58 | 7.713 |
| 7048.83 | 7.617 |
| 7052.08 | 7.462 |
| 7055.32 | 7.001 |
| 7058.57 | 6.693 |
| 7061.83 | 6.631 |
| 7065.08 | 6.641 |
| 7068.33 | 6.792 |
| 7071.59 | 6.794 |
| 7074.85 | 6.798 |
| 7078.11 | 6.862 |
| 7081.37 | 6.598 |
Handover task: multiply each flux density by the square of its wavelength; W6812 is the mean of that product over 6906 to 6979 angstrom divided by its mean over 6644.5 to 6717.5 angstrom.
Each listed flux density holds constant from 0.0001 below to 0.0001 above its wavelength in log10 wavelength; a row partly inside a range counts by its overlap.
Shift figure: 1.08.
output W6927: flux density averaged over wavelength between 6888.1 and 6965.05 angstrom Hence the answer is 7.27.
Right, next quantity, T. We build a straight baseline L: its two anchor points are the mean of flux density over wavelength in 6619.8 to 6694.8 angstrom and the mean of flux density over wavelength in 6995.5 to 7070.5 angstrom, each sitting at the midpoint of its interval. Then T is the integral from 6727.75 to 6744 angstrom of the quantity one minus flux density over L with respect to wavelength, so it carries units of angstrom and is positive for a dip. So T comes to -3.3 angstrom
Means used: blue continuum 6.96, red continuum 7.18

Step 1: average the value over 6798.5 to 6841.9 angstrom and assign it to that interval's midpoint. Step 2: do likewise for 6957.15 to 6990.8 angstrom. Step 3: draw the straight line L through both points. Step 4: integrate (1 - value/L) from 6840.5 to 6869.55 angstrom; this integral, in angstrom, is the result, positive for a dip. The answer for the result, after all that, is 0.9 angstrom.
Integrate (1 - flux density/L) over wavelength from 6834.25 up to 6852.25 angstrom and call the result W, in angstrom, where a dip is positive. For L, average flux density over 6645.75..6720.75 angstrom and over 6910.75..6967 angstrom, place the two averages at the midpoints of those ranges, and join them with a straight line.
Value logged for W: 1.6 angstrom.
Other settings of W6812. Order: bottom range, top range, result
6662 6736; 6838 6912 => 0.93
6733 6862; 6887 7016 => 1.06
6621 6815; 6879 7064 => 1.05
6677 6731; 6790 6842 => 0.90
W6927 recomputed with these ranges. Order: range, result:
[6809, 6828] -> 7.42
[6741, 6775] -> 7.04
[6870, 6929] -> 7.15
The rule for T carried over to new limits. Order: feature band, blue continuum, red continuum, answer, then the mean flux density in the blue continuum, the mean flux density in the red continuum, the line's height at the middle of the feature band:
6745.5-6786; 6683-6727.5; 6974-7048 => 4.1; 8.1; 7.25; 7.93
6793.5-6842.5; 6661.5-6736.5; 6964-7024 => 3.6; 7.94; 7.15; 7.62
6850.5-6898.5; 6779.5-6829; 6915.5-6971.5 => 0.8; 7.13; 7.29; 7.21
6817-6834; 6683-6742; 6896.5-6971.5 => 1.4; 8.23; 7.25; 7.73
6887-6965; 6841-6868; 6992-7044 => -2.6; 6.9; 7.22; 7.04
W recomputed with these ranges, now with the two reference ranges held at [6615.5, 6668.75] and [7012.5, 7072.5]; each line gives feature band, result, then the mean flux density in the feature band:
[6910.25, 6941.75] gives -0.4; 7.23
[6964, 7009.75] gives 0.8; 7.07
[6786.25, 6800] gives 0.5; 6.78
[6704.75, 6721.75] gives -5.0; 9.05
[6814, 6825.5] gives -0.5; 7.39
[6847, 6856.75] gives 0.4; 6.8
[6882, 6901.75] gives -0.1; 7.16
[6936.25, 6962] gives -0.7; 7.37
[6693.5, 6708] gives -0.3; 7.12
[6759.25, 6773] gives 0.0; 7.03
